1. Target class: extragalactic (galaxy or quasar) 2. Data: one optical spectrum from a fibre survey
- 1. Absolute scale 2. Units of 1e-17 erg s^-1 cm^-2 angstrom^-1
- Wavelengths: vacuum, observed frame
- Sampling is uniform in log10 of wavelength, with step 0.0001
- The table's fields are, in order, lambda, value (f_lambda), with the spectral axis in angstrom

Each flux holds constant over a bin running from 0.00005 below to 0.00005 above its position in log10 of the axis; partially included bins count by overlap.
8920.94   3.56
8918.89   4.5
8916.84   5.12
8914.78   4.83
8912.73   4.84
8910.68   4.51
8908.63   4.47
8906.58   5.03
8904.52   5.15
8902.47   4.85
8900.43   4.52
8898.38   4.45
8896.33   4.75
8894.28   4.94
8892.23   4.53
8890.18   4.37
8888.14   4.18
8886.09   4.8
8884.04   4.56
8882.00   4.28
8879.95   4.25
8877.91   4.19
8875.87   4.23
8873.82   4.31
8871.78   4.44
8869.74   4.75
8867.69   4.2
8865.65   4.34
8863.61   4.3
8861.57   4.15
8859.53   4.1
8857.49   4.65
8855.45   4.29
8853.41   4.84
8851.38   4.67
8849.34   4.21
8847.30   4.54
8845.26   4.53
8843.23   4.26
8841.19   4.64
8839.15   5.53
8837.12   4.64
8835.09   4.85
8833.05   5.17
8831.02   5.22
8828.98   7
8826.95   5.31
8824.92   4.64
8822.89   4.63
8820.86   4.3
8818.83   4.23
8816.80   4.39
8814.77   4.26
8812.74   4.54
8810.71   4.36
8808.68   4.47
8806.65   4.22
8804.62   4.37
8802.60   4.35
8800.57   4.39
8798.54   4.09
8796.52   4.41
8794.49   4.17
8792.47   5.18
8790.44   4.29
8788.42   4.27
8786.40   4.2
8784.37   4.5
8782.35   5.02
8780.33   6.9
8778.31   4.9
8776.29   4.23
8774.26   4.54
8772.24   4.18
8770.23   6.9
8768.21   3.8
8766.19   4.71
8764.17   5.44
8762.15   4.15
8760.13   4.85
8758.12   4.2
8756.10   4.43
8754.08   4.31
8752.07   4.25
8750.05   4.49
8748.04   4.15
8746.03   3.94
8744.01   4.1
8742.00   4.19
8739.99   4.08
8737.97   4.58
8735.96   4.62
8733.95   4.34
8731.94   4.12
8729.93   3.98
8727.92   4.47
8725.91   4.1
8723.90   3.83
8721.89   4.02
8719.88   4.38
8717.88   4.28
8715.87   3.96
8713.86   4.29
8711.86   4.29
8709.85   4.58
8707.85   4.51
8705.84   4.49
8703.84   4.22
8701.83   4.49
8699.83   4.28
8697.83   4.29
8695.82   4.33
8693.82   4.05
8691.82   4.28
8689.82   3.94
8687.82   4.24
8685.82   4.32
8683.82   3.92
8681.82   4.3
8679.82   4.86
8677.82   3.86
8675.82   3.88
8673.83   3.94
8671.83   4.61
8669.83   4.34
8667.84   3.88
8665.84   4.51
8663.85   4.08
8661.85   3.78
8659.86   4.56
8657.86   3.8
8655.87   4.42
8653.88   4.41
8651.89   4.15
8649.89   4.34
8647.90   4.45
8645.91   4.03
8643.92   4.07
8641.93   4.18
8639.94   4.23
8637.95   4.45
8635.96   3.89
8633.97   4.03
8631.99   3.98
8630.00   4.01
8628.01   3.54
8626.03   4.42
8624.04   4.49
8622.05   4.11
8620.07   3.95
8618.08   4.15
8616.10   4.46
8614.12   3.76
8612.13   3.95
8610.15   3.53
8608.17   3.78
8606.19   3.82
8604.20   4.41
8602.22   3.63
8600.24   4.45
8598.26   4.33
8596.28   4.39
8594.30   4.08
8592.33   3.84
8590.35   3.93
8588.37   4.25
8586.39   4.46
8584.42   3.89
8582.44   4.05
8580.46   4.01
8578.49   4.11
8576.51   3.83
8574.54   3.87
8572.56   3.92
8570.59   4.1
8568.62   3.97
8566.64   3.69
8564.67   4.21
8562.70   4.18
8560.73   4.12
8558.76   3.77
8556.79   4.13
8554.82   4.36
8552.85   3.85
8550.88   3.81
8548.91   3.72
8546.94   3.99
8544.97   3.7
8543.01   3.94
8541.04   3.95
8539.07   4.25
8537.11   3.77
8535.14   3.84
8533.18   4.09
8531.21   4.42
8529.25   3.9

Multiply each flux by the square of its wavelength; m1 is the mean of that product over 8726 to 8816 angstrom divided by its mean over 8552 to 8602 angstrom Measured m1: 1.2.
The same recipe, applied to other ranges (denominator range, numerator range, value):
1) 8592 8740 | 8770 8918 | 1.15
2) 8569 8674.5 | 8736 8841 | 1.17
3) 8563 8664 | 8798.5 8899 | 1.18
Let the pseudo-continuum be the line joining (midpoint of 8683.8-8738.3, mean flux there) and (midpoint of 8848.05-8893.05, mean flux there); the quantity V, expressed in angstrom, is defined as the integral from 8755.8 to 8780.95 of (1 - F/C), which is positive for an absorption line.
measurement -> -3.1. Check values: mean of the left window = 4.26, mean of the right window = 4.39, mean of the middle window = 4.84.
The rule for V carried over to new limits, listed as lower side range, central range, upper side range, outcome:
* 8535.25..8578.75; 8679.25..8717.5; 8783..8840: 0.43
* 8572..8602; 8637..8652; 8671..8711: -0.20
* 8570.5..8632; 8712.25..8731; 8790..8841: 1.08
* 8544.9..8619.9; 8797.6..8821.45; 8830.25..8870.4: 0.90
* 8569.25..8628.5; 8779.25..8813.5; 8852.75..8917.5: -1.48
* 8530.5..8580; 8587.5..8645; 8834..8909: 0.22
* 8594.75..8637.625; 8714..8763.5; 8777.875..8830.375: 2.29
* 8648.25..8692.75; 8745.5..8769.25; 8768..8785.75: 2.32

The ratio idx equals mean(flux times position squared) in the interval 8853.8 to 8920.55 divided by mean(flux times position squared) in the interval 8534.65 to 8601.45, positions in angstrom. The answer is 1.21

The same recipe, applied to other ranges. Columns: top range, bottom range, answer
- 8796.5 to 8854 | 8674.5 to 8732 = 1.13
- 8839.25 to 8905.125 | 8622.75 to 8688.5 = 1.13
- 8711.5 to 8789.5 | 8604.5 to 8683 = 1.11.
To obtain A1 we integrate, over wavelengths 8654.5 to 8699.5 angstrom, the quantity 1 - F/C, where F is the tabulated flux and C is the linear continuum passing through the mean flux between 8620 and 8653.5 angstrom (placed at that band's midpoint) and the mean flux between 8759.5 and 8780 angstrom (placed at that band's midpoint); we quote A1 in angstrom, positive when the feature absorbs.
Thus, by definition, 1.7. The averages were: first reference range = 4.15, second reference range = 4.84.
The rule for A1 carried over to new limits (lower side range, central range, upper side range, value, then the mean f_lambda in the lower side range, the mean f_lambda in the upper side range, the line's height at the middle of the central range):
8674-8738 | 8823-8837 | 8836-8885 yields -2.72 angstrom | 4.24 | 4.46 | 4.41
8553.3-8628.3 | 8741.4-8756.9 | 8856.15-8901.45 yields 0.09 angstrom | 4.05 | 4.42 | 4.26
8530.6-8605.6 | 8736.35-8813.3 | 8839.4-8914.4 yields -3.09 angstrom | 4.03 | 4.52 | 4.36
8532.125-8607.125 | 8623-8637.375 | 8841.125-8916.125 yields 0.18 angstrom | 4.02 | 4.51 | 4.12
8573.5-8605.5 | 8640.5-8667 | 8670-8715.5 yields -0.07 angstrom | 4.09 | 4.27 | 4.2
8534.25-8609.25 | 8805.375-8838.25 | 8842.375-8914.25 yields -2.62 angstrom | 4.01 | 4.5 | 4.41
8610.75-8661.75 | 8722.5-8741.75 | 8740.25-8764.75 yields 0.37 angstrom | 4.14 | 4.35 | 4.31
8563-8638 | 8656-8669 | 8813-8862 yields 0.28 angstrom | 4.04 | 4.71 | 4.22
